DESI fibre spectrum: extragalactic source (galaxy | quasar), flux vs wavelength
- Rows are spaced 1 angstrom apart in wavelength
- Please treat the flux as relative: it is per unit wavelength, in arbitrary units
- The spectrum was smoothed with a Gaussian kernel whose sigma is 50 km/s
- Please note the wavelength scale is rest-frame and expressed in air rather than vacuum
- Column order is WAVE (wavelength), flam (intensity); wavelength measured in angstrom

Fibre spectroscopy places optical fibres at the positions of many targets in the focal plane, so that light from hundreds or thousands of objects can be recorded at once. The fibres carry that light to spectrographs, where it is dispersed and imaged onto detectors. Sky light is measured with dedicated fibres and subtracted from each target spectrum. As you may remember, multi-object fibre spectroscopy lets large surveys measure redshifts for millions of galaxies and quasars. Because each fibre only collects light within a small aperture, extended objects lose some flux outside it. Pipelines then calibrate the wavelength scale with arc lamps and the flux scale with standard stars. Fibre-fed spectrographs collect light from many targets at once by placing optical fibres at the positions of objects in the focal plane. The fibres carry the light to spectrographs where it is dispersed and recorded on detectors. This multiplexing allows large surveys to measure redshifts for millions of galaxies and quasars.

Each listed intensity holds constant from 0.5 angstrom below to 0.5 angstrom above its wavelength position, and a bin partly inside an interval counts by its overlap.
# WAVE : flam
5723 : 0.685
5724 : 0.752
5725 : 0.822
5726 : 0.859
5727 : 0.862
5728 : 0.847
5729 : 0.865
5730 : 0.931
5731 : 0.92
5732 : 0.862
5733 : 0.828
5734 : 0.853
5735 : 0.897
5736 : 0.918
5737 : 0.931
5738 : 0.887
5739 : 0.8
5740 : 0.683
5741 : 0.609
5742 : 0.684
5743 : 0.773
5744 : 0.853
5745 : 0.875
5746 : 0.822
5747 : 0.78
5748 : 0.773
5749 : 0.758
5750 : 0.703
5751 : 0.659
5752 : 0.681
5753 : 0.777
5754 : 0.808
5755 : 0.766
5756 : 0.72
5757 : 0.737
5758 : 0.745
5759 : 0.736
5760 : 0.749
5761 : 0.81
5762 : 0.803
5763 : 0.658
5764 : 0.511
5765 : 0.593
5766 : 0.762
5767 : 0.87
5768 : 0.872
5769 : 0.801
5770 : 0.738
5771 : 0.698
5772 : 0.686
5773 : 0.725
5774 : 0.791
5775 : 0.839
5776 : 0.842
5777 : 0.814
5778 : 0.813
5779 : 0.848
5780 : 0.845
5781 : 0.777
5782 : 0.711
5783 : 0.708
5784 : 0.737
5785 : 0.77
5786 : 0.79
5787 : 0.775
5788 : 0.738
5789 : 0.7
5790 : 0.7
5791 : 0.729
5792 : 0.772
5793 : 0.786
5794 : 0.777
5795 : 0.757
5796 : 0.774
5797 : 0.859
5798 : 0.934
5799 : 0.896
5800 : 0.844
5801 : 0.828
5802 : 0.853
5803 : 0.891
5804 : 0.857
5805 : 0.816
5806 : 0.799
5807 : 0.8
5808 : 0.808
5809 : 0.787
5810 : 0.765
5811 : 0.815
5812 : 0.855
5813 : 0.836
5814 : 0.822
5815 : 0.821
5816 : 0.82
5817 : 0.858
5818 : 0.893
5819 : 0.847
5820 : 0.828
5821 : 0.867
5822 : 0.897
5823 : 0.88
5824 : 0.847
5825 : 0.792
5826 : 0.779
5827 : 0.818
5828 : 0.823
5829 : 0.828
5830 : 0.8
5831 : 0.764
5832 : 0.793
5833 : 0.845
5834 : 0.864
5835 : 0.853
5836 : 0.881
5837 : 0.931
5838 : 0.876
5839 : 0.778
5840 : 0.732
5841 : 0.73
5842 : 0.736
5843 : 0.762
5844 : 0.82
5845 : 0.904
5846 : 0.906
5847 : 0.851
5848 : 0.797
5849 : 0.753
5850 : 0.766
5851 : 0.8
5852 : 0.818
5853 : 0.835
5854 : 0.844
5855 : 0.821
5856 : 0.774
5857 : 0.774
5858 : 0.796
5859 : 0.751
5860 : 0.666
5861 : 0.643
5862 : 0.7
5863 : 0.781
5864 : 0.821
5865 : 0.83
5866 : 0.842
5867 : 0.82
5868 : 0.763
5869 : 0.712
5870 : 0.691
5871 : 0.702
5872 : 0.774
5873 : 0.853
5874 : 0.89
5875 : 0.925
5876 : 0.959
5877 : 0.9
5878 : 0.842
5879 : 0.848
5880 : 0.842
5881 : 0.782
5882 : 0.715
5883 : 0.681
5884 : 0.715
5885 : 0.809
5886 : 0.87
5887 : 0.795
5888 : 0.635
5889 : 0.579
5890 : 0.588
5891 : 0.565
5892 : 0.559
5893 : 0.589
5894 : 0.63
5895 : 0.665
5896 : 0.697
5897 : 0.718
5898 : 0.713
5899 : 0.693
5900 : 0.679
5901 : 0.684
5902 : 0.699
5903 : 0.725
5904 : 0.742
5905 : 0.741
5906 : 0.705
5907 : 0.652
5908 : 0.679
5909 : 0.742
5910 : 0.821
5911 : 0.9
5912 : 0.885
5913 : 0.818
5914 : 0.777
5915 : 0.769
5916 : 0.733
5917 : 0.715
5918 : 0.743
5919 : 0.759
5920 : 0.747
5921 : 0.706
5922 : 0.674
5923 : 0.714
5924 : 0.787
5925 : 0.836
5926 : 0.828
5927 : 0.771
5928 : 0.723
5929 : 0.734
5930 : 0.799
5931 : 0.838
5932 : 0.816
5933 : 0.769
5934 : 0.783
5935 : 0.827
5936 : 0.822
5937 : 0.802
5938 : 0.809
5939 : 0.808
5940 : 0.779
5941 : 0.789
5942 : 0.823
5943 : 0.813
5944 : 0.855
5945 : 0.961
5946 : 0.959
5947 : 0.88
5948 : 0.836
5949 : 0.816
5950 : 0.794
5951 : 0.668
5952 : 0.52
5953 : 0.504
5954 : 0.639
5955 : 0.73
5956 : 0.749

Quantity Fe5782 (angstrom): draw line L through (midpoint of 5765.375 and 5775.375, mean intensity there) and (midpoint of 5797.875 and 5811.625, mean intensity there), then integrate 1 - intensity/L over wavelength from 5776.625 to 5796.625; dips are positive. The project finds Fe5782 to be 0.9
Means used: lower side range 0.775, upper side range 0.833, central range 0.766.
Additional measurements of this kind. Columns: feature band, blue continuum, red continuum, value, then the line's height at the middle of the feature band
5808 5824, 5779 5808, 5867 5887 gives -0.83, 0.797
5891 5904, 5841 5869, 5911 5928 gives 1.78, 0.776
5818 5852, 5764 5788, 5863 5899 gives -2.91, 0.759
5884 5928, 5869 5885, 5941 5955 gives 3.77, 0.792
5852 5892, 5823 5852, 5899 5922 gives 0.60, 0.782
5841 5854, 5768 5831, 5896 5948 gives -0.28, 0.793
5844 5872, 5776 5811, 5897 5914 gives -0.67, 0.766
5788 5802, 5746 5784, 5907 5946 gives -0.65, 0.761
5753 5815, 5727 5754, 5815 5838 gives 3.28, 0.825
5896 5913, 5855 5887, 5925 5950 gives 1.41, 0.804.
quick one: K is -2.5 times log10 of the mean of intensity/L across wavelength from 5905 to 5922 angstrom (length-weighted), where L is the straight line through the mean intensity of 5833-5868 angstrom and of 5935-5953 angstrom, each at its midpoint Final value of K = 0.06 mag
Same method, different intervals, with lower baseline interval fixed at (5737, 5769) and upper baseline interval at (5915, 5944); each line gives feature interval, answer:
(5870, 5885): -0.06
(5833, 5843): -0.07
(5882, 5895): 0.15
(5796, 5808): -0.12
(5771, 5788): -0.03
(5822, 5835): -0.08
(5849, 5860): -0.03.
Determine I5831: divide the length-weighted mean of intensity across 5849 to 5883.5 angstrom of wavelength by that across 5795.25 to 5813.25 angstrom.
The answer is 0.95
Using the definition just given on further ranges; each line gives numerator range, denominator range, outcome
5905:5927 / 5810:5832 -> 0.92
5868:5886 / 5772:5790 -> 1.04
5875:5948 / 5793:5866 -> 0.93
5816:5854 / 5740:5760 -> 1.10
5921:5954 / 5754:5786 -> 1.03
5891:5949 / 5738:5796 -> 1.01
